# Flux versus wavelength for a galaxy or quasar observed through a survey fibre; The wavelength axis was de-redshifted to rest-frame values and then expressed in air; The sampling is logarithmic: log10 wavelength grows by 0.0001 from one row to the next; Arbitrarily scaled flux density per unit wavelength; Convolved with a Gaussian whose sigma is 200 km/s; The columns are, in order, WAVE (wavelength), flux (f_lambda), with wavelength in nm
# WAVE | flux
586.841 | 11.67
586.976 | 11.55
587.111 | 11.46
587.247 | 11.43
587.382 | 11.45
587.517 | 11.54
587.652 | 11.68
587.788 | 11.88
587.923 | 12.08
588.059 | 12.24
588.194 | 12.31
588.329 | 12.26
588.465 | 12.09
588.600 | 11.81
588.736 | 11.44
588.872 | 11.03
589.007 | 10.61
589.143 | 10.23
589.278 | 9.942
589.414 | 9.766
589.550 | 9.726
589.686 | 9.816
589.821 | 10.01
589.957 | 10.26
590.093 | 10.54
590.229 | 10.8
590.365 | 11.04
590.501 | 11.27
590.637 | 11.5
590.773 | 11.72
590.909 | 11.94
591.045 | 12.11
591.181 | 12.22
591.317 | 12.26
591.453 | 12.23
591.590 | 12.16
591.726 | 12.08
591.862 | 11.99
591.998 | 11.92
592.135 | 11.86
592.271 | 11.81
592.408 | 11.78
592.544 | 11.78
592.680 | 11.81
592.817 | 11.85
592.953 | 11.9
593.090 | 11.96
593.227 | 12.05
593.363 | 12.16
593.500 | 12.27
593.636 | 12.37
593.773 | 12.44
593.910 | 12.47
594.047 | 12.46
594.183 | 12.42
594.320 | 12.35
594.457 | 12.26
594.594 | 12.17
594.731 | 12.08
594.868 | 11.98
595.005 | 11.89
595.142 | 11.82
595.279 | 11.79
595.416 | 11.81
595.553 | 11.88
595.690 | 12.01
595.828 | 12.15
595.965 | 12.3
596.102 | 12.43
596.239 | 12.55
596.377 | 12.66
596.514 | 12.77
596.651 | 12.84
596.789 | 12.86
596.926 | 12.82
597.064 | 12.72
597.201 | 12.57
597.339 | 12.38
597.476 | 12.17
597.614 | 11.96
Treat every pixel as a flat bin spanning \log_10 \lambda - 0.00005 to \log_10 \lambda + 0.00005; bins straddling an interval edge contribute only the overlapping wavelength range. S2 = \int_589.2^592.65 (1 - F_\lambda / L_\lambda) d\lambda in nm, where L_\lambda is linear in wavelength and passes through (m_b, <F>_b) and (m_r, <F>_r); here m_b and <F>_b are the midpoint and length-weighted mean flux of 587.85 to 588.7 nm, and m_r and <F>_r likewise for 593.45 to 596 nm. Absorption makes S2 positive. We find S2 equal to 0.23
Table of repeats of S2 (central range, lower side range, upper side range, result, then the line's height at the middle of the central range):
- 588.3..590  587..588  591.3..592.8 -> 0.16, 11.8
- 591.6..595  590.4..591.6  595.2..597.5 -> 0.01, 12.1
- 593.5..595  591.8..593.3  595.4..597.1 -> -0.02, 12.1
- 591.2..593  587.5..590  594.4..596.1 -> -0.06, 11.6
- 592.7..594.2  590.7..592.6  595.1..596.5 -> -0.02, 12.1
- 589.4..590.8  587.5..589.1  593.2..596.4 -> 0.15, 11.9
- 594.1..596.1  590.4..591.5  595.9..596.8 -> 0.06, 12.4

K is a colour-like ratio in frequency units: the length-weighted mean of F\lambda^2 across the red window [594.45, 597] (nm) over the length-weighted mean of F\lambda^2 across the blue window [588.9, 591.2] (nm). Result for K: 1.16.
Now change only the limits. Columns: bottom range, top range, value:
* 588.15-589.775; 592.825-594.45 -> 1.14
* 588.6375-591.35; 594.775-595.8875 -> 1.11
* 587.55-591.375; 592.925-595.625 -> 1.10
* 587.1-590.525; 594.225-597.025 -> 1.13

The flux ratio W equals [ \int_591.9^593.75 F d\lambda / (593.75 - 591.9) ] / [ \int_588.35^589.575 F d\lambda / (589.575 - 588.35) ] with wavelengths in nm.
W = 1.11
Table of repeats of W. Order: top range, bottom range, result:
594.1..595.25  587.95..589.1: 1.04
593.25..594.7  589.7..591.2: 1.11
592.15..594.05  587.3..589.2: 1.04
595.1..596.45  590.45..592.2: 1.02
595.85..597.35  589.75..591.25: 1.12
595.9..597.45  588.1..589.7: 1.15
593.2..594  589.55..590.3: 1.20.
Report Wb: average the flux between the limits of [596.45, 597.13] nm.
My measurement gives 12.8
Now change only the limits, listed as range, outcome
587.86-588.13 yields 12.2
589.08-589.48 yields 9.99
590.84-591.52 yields 12.2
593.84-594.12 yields 12.5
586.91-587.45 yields 11.5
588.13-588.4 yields 12.3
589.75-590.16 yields 10.3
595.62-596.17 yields 12.2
